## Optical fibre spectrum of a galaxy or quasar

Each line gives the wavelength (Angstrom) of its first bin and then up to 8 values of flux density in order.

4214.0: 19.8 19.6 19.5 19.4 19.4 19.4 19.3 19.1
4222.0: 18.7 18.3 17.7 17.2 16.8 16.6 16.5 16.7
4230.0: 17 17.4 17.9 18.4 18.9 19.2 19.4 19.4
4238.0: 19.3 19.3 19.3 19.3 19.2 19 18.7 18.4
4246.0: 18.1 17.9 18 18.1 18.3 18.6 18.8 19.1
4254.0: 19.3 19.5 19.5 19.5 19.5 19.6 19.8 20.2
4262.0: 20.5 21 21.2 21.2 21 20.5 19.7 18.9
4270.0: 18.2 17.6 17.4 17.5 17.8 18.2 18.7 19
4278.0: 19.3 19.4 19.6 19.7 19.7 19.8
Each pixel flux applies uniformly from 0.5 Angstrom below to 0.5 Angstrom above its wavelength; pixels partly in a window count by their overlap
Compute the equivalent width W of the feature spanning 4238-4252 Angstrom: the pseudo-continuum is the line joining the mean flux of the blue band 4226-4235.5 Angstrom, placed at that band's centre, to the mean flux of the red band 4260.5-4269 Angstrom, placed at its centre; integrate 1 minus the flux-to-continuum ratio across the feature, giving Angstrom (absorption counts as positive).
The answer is 0.1 Angstrom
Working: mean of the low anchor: 17.6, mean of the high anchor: 20.6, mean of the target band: 18.7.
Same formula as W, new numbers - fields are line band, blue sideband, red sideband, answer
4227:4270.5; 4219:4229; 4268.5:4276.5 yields -2.6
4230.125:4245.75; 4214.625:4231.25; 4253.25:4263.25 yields 0.0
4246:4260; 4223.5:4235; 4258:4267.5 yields 0.5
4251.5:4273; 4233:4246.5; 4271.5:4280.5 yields -1.0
